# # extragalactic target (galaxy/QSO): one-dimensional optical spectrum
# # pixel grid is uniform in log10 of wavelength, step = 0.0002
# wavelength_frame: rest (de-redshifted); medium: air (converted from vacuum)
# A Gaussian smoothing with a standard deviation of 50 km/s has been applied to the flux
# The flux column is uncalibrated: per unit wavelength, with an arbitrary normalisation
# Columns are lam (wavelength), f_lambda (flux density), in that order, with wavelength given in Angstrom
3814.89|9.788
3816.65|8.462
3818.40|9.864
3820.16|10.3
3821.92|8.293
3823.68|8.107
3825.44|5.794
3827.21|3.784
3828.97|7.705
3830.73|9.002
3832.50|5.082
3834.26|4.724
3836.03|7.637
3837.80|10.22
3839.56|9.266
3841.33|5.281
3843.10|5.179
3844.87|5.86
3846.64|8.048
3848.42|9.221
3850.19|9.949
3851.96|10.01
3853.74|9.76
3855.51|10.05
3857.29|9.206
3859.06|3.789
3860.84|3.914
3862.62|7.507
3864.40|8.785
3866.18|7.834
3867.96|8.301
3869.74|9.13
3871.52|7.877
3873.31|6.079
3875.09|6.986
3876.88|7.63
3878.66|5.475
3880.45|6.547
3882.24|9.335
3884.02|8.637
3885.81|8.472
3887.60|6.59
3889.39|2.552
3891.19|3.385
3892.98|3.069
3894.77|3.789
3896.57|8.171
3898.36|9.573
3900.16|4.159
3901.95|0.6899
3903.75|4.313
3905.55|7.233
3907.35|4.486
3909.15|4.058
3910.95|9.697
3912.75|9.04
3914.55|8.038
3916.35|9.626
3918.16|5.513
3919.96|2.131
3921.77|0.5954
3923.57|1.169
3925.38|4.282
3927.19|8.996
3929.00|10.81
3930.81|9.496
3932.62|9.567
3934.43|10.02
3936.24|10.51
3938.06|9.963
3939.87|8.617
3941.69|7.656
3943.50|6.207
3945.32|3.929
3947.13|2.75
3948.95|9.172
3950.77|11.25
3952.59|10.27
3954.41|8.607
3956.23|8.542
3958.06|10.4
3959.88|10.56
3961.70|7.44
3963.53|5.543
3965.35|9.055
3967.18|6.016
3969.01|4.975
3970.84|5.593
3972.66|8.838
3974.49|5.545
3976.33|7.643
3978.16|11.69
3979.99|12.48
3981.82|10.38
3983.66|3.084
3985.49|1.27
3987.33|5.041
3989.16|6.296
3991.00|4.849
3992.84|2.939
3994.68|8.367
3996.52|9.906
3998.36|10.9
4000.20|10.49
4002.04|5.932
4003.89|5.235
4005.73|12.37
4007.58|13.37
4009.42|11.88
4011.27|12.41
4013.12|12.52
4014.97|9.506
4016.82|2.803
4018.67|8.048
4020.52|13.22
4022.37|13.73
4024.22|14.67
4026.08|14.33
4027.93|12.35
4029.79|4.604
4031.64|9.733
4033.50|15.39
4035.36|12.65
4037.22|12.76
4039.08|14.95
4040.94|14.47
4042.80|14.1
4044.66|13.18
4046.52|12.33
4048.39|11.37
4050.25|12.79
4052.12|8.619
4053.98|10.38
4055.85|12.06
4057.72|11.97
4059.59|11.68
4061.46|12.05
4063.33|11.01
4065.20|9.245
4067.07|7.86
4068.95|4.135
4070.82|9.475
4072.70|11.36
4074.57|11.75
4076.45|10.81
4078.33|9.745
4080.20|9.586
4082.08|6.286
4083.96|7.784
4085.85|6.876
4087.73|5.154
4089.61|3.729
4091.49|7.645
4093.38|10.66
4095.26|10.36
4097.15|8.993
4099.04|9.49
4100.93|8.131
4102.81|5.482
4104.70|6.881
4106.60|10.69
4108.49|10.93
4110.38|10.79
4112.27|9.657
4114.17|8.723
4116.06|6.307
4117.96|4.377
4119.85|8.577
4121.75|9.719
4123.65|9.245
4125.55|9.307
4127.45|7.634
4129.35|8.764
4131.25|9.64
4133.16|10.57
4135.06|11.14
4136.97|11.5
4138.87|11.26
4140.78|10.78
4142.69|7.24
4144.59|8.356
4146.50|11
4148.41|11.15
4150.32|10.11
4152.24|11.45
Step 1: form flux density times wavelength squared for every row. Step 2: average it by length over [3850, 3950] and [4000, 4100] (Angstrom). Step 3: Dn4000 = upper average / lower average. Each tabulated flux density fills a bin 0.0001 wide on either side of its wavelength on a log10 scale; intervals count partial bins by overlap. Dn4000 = 1.6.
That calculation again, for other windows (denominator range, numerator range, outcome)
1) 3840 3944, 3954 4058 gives 1.48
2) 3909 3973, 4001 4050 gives 1.60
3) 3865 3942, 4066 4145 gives 1.43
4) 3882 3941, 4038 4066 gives 1.97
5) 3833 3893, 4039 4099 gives 1.52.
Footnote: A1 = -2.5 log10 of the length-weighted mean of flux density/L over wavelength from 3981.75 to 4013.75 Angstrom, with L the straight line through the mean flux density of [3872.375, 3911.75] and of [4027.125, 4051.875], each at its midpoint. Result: 0.29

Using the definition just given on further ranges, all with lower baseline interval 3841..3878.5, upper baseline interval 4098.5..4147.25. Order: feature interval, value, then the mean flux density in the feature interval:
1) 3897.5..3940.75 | 0.18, 6.78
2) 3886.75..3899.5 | 0.43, 5.28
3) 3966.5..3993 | 0.26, 6.54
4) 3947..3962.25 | -0.12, 9.12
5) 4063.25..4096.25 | 0.05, 8.46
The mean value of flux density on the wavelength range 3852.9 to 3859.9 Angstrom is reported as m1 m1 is 8.23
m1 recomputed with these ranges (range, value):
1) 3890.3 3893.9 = 3.24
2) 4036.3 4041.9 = 14.1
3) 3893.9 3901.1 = 6.4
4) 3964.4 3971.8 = 6.43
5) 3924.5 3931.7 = 8.4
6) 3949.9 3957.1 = 9.67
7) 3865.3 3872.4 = 8.29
